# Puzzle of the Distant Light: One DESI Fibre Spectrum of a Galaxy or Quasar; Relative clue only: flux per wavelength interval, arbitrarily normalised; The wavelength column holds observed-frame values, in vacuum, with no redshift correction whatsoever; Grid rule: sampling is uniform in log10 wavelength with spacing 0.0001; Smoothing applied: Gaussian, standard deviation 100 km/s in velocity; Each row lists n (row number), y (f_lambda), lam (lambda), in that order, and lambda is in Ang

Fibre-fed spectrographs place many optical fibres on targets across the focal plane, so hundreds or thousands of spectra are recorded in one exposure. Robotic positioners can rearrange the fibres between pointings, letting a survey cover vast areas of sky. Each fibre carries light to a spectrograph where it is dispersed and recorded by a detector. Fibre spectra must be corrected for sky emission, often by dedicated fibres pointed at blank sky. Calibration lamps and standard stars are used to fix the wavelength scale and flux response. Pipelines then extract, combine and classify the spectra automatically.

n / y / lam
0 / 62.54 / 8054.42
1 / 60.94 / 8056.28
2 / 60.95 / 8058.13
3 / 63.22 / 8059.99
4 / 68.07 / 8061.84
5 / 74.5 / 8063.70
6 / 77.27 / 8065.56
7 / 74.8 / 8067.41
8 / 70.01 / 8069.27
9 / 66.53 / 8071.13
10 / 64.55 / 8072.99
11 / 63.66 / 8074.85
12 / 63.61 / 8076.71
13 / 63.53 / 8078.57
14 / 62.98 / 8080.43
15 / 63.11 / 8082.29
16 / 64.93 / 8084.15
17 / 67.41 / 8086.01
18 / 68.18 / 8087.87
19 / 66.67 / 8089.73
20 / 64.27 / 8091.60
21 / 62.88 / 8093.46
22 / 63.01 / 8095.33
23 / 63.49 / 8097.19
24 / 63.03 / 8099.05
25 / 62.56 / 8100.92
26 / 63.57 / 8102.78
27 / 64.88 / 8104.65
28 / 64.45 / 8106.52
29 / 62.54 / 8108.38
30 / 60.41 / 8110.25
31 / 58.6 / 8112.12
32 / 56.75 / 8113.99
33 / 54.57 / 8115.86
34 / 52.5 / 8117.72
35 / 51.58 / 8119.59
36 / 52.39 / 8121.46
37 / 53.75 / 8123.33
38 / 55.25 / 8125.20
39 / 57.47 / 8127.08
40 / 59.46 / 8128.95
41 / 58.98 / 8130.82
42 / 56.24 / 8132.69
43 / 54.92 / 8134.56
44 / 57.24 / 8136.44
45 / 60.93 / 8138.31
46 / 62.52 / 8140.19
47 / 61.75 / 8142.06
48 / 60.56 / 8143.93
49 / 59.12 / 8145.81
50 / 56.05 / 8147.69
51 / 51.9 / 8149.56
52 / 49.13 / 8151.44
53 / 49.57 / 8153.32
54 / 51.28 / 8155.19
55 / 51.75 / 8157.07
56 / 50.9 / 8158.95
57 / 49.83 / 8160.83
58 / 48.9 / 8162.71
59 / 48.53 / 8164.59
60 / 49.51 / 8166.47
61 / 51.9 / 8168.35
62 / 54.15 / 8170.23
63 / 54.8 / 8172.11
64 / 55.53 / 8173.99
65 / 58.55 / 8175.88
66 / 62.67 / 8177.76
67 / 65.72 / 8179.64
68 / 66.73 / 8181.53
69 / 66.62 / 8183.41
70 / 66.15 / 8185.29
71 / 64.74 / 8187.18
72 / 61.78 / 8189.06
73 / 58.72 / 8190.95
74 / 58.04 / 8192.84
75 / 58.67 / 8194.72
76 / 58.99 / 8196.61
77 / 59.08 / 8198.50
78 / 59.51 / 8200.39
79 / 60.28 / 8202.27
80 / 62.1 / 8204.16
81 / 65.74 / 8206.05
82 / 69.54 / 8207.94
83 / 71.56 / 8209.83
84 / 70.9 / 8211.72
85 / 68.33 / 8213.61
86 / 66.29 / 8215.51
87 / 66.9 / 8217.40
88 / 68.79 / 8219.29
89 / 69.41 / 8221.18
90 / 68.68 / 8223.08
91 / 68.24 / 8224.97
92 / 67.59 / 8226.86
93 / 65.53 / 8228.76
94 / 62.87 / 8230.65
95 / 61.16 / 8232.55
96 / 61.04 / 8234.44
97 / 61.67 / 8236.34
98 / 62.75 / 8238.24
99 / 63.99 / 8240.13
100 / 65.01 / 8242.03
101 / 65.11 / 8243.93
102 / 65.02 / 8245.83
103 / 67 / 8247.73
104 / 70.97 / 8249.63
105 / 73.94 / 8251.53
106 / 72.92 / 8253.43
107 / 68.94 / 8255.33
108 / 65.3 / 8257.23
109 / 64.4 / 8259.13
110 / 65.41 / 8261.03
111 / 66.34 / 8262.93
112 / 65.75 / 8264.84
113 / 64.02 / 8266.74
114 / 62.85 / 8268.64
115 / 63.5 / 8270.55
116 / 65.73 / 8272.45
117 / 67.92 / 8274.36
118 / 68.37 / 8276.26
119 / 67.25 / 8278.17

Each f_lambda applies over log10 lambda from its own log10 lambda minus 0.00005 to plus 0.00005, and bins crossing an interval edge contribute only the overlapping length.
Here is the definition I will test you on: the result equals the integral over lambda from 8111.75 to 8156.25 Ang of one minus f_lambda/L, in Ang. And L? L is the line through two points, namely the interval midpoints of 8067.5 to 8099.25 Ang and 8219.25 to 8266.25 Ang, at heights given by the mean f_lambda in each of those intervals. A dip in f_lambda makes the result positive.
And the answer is 6.5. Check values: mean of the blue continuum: 65.1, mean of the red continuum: 66.2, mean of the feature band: 55.9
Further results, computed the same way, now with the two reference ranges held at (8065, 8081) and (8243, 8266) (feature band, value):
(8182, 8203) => 1.9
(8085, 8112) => 1.4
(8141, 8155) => 2.5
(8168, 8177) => 1.6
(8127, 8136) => 1.3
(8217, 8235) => 0.4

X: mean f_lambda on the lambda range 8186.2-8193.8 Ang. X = 60.8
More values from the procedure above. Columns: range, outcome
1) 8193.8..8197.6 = 58.8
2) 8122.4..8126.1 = 54.5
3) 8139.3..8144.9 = 61.6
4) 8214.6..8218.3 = 66.6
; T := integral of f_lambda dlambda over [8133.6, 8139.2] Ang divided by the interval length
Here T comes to 57.7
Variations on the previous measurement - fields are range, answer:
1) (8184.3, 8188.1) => 65.5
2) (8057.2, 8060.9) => 62.1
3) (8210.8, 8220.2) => 68.2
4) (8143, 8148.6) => 58.5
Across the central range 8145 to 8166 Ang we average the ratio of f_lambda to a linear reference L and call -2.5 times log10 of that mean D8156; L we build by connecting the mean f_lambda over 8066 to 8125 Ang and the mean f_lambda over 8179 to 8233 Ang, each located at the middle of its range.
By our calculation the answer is 0.23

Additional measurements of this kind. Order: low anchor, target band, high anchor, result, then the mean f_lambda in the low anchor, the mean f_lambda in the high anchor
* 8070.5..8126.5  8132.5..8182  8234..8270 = 0.14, 61.5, 65.9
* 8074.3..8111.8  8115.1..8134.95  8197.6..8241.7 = 0.16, 63.9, 65.3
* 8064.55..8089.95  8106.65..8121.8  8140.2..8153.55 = 0.08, 67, 56.2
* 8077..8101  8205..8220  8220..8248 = -0.06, 64.4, 65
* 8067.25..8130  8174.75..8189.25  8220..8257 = 0.01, 61.8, 66.4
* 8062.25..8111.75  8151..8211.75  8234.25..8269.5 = 0.13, 65.6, 66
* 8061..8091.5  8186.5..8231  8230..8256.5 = 0.02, 67.4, 65.9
